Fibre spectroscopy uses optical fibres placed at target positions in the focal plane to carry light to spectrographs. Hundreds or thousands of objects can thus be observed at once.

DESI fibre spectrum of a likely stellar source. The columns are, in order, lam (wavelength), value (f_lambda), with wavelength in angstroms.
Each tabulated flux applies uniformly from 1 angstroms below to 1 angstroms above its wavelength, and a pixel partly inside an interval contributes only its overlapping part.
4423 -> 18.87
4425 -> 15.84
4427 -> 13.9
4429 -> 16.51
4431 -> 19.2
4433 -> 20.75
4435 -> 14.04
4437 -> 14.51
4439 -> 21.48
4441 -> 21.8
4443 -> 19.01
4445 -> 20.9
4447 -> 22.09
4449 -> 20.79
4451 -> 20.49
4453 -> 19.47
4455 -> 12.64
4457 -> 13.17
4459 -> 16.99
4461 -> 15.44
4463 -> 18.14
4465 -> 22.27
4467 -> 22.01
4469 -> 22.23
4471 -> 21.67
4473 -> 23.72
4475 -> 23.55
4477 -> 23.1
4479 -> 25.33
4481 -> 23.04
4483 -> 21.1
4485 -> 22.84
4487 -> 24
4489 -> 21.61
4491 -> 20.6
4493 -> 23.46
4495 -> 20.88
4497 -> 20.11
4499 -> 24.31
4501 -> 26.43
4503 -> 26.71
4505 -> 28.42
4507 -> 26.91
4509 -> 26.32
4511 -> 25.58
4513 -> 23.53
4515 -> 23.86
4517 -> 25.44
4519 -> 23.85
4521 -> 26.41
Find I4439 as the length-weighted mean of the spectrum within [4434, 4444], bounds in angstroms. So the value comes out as 18.2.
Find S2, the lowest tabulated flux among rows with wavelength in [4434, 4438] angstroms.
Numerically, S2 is 14.04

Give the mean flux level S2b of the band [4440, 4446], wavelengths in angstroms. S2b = 20.6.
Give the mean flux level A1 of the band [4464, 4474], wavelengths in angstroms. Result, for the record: 22.4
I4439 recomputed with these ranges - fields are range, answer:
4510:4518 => 24.6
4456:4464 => 15.9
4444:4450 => 21.3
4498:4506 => 26.5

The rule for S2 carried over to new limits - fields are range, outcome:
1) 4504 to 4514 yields 23.53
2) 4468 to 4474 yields 21.67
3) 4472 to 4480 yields 23.1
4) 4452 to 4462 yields 12.64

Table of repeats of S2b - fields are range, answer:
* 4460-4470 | 20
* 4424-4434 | 17.2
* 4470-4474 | 22.7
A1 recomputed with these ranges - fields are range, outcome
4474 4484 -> 23.2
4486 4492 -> 22.1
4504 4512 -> 26.8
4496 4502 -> 23.6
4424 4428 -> 14.9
